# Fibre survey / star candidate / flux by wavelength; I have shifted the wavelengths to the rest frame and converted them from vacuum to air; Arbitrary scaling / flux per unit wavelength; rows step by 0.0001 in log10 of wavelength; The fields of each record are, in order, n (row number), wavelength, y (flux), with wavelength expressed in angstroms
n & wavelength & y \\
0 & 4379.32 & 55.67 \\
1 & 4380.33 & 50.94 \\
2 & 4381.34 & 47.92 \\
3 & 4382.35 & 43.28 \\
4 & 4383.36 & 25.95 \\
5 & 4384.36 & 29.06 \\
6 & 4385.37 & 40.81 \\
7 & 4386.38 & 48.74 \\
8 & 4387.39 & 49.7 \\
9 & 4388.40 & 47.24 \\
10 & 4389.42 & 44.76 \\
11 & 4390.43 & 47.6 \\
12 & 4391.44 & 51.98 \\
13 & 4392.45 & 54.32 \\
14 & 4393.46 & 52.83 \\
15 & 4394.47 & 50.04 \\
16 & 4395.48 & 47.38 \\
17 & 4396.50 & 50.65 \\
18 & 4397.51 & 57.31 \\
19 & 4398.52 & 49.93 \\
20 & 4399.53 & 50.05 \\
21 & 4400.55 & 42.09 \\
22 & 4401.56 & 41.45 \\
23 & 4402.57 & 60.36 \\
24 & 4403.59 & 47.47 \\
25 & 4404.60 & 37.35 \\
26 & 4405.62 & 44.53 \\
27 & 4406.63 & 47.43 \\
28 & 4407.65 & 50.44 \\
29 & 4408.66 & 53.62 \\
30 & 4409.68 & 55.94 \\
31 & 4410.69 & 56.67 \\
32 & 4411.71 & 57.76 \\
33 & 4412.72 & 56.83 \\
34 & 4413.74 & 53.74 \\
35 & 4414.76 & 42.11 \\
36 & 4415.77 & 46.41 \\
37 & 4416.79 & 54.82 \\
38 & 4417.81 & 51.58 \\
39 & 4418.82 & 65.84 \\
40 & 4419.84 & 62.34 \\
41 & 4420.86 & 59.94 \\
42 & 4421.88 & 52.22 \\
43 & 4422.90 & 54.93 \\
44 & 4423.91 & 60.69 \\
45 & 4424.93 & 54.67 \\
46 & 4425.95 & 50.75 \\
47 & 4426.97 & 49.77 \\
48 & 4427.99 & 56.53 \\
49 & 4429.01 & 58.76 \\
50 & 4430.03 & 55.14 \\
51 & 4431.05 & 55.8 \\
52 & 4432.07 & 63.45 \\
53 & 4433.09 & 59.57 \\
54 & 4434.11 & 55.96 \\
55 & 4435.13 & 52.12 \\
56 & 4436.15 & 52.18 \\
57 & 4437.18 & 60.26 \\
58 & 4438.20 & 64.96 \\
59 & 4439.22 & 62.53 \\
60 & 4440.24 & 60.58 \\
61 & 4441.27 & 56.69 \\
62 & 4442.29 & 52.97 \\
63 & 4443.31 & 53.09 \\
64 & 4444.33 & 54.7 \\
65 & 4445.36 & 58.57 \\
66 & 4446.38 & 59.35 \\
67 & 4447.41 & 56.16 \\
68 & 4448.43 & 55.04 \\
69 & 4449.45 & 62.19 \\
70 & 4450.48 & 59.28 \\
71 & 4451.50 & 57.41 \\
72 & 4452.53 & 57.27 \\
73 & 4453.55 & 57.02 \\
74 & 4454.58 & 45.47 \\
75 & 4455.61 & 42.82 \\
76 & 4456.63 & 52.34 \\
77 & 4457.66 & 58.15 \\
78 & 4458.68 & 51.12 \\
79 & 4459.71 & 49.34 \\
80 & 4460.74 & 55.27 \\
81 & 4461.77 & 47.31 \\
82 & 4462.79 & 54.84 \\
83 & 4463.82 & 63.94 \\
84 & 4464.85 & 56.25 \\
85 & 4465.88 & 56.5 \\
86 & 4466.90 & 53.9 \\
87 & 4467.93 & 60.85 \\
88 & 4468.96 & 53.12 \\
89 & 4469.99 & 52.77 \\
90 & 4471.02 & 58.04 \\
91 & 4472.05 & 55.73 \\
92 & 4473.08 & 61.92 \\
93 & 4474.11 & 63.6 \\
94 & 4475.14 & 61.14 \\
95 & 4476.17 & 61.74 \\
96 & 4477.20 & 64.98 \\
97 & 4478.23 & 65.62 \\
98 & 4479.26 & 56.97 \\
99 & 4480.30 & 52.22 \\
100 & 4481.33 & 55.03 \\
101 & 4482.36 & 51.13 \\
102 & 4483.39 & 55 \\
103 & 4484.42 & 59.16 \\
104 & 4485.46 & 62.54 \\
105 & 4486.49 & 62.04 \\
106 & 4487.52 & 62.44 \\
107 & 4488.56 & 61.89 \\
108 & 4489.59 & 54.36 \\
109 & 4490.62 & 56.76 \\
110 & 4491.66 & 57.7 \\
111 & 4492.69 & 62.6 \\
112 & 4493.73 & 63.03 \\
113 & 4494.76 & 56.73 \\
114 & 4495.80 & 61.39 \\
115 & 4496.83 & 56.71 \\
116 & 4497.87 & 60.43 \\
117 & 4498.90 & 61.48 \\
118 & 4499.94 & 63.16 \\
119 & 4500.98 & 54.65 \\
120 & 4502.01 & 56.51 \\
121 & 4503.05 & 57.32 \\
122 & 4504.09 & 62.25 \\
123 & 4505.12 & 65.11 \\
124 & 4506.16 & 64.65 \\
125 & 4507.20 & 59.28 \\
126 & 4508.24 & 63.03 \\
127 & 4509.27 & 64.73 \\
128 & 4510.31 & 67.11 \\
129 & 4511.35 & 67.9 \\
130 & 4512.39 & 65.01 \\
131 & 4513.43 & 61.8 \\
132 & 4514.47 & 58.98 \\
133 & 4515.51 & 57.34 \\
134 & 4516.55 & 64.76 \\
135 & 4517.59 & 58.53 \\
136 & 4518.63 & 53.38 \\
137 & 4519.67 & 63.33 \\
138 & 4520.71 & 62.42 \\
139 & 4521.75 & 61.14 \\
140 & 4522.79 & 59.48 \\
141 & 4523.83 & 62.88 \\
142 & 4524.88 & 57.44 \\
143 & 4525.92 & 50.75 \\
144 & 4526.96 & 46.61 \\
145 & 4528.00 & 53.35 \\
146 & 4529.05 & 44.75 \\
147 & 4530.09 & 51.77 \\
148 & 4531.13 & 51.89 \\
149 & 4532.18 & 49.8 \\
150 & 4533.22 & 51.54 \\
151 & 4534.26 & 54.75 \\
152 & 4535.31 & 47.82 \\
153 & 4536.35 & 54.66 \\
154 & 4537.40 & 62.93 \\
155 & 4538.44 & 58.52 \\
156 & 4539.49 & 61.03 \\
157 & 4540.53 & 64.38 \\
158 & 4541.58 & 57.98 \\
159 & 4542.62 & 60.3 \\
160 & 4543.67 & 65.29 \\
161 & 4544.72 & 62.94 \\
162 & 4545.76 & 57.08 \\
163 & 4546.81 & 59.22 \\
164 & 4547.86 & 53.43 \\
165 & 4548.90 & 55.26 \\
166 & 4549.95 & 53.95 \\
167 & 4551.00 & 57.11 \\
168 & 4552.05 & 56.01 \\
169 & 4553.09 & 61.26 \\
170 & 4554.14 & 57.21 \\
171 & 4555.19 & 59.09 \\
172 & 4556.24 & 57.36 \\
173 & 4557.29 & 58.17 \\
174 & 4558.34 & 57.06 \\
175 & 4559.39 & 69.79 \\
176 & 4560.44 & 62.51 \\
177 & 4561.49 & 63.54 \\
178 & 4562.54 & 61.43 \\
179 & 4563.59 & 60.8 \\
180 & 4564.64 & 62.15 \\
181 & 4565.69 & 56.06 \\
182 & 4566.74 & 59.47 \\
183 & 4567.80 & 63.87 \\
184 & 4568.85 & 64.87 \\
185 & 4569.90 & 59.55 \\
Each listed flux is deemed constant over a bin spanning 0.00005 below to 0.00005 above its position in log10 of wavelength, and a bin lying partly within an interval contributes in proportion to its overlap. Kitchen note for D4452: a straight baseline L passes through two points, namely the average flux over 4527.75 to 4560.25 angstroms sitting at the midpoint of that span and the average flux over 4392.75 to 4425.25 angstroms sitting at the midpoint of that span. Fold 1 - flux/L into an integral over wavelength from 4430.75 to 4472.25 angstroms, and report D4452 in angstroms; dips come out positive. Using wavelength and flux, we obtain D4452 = -1.76 angstroms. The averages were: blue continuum 52.2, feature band 56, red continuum 57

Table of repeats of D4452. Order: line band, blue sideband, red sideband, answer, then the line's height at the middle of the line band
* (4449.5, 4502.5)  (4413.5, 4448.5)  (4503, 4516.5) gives 2.4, 60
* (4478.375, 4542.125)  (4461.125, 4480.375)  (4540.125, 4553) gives -0.1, 58.4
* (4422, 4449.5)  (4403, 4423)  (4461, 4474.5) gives -1.3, 54.3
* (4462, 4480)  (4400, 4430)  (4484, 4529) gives -0.5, 57.1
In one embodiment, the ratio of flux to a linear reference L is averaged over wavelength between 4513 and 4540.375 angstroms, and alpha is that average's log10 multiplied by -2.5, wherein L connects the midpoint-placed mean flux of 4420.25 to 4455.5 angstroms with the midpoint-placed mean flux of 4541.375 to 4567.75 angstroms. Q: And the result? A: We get 0.05 mag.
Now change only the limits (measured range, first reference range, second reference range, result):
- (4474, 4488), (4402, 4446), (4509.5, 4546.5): -0.05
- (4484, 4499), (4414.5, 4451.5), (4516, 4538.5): -0.07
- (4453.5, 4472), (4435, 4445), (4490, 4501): 0.09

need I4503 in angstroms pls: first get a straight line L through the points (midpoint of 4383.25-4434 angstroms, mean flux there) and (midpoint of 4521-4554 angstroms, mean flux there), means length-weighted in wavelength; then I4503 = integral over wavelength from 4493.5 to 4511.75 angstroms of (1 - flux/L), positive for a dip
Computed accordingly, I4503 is -2.1 angstroms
